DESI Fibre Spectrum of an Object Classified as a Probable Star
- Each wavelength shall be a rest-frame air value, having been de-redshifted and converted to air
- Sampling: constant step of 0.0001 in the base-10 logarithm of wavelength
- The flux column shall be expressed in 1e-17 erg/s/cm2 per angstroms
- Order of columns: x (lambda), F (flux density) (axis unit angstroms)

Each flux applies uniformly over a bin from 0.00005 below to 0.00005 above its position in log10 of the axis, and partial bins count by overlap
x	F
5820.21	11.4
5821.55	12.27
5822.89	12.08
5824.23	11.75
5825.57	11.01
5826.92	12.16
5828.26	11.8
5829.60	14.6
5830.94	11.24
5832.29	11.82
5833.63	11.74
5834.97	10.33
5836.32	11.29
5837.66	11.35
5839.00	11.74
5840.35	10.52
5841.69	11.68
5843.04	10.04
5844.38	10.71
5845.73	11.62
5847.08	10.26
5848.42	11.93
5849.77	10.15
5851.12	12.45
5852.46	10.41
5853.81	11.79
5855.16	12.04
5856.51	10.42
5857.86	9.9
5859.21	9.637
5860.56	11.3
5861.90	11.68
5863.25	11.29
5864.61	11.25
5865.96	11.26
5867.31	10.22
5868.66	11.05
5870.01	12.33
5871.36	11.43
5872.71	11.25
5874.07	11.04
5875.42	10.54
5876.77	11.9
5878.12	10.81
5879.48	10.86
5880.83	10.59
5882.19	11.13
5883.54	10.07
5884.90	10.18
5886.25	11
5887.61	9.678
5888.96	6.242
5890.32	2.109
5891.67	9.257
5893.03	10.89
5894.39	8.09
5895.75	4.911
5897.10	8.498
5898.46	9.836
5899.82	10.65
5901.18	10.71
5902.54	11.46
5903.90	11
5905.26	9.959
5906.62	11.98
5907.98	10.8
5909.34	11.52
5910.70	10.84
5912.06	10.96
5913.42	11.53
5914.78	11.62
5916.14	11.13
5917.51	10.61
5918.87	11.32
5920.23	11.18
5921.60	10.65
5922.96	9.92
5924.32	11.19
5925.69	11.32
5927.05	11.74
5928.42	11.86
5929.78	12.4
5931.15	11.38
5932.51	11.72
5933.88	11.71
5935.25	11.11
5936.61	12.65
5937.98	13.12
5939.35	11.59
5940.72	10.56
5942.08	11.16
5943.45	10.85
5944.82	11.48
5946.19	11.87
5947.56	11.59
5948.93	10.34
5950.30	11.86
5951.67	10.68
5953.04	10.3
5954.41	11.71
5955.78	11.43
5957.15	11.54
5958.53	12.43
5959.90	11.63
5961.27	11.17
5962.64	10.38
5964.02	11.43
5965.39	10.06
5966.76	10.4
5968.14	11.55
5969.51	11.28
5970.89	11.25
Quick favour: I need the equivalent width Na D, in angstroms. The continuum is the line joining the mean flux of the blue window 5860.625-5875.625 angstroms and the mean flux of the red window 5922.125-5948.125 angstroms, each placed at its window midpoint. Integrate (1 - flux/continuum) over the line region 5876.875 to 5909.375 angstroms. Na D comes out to 4.8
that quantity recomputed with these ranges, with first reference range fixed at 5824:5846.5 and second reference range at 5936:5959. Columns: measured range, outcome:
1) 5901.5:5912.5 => 0.4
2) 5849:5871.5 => 0.8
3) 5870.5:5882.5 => 0.4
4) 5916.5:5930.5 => 0.3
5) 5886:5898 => 3.9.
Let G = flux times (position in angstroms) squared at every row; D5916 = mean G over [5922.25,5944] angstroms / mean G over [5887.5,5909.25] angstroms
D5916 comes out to 1.3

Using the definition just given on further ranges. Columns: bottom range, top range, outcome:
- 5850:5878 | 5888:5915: 0.87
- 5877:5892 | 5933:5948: 1.27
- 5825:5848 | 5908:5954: 1.02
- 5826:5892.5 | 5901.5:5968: 1.07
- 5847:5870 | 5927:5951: 1.08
